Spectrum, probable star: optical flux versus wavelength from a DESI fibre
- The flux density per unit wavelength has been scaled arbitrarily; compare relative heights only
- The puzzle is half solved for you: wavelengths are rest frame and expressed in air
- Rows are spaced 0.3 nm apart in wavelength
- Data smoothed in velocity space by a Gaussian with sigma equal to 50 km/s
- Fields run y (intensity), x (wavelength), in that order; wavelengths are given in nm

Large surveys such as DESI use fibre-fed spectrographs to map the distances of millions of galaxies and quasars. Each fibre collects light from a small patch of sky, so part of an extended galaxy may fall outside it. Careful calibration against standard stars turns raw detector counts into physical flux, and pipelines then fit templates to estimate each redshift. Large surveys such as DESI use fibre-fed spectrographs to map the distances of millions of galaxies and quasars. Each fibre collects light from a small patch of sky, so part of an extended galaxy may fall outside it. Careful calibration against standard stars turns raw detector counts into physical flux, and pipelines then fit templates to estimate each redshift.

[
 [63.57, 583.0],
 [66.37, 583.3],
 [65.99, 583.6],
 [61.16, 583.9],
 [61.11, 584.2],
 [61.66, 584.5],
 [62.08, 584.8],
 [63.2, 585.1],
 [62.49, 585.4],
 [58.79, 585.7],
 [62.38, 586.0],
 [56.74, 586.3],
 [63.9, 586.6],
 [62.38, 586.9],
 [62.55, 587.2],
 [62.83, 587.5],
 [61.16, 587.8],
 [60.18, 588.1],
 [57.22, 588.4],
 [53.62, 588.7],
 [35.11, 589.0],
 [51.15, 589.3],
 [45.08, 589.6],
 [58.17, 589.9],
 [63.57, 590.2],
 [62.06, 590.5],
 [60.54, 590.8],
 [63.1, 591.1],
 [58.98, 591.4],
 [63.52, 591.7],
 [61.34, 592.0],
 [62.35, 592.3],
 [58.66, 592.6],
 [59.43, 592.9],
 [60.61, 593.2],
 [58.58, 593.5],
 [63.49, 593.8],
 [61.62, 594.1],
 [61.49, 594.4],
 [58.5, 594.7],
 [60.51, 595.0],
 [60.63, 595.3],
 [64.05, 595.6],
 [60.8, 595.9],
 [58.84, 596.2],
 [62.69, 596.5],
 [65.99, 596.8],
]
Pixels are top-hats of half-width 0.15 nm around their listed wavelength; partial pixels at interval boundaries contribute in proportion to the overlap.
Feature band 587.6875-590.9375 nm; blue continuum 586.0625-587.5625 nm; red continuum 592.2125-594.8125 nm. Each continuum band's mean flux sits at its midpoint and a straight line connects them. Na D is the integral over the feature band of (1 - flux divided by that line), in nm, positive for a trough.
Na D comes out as 0.32 nm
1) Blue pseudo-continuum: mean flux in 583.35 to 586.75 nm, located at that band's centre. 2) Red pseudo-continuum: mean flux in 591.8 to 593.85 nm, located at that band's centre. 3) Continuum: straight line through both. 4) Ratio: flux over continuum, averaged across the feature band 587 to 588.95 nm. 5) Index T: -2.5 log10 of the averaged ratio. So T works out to 0.05 mag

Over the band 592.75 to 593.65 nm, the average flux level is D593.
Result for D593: 59.5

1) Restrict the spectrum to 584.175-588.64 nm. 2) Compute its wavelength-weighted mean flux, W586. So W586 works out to 61.1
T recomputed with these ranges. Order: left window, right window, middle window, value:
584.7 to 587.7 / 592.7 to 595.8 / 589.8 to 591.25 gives -0.01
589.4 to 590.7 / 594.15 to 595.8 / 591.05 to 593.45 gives -0.04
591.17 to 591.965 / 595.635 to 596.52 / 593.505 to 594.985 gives 0.00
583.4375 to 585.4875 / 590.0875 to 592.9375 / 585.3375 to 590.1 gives 0.09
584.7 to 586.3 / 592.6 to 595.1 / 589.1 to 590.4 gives 0.13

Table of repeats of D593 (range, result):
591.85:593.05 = 60.4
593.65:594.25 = 62.6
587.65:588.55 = 59.5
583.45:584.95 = 62.4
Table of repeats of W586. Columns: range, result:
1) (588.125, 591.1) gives 54.8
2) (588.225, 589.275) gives 49.2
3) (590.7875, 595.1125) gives 60.9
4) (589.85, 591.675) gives 61.4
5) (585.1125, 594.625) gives 59.2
